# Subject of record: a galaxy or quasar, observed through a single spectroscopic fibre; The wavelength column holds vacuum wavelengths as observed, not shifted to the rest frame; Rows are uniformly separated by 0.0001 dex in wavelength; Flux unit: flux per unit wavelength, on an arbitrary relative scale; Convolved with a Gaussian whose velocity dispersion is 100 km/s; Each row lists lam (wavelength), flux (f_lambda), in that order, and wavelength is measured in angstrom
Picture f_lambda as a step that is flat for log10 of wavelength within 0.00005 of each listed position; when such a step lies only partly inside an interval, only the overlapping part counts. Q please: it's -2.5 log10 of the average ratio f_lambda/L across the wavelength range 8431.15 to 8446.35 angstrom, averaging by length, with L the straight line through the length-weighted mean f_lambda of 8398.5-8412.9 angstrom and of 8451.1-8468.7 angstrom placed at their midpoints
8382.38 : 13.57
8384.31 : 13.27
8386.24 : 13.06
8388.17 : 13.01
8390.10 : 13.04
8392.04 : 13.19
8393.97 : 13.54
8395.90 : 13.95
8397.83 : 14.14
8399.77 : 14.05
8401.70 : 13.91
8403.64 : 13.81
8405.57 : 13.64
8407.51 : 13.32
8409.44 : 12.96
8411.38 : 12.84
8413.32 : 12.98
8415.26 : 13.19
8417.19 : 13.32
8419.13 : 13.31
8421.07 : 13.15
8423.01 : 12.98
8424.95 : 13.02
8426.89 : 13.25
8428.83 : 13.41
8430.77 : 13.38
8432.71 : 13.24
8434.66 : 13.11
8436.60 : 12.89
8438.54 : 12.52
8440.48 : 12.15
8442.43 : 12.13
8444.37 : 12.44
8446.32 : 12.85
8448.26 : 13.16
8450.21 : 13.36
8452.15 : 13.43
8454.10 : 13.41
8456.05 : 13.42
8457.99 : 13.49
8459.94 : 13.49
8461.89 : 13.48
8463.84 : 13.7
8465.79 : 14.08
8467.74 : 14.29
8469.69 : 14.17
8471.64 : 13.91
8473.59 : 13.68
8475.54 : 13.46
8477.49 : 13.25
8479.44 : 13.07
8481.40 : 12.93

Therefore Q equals 0.07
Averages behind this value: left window 13.5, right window 13.6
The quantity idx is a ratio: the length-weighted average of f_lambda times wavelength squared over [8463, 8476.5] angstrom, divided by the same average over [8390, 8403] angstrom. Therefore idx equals 1.03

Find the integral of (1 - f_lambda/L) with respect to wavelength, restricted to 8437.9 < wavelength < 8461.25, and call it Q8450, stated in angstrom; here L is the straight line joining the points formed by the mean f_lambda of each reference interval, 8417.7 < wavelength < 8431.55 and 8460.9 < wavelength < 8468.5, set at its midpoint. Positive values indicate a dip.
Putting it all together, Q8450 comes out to 1.1 angstrom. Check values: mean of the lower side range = 13.2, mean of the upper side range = 13.9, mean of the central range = 13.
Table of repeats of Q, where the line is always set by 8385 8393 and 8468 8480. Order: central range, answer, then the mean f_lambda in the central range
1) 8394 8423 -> -0.020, 13.5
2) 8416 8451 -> 0.033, 13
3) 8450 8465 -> 0.005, 13.5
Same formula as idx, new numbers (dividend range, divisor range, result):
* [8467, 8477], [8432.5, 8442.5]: 1.10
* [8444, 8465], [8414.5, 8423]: 1.02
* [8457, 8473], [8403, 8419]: 1.06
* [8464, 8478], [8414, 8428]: 1.06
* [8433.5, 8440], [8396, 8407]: 0.93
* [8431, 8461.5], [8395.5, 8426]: 0.98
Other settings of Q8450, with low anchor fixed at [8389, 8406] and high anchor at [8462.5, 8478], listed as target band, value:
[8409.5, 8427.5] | 0.8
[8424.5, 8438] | 0.6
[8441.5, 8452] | 0.7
